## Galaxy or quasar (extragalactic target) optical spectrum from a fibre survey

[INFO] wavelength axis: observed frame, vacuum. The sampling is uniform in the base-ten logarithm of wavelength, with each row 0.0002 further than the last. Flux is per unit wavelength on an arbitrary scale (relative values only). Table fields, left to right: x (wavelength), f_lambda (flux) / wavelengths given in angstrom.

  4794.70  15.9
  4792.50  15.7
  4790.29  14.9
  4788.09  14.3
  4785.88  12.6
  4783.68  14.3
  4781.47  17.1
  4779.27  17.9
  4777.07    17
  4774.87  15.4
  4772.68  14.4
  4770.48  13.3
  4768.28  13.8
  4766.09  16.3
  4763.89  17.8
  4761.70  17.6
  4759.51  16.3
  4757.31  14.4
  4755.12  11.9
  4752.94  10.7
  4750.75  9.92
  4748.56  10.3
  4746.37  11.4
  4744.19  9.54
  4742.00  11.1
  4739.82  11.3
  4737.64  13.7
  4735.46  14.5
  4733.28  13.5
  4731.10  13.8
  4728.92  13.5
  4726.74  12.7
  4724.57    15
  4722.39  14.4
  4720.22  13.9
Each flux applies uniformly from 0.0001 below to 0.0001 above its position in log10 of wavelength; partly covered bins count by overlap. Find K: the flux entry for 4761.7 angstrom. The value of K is 17.6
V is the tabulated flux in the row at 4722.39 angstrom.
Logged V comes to 14.4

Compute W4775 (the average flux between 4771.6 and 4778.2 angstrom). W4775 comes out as 15.6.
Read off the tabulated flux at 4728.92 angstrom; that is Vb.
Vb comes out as 13.5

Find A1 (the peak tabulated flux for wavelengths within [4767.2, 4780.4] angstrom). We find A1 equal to 17.9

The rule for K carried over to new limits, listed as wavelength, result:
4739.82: 11.3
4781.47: 17.1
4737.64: 13.7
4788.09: 14.3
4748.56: 10.3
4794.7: 15.9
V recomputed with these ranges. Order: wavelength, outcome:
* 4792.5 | 15.7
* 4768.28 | 13.8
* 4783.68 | 14.3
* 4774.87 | 15.4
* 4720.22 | 13.9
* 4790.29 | 14.9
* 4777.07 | 17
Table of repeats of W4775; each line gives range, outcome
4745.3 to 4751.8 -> 10.5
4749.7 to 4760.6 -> 12.7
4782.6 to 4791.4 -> 14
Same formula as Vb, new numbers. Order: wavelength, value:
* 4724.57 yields 15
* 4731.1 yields 13.8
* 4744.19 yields 9.54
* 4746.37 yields 11.4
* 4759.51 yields 16.3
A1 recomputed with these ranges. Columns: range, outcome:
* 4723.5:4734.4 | 15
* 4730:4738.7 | 14.5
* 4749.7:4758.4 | 14.4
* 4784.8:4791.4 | 14.9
